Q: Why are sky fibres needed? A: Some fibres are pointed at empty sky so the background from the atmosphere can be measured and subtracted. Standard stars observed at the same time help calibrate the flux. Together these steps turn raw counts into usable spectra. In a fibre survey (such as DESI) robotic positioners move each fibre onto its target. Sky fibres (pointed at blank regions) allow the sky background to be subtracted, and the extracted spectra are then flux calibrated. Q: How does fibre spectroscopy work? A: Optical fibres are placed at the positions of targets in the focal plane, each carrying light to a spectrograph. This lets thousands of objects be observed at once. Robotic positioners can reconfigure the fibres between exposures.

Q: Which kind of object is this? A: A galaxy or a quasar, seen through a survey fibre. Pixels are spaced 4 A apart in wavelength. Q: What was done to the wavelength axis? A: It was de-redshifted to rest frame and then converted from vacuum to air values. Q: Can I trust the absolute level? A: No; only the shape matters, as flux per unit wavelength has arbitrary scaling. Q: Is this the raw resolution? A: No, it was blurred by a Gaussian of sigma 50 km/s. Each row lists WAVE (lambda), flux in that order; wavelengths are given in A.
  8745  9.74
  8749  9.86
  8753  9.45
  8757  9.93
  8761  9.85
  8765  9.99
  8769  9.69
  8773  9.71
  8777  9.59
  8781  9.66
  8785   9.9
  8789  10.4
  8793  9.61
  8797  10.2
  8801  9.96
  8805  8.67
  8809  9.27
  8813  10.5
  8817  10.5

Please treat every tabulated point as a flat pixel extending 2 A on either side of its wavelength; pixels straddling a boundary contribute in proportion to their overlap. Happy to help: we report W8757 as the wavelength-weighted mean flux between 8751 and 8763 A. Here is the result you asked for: 9.74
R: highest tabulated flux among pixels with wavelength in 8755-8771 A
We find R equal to 9.99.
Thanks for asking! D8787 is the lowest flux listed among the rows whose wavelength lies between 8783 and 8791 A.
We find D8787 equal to 9.9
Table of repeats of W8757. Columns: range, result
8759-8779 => 9.77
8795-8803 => 10.1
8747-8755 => 9.65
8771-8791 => 9.85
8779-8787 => 9.78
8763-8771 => 9.84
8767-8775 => 9.7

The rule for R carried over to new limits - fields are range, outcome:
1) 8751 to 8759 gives 9.93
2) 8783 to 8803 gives 10.4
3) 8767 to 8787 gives 9.9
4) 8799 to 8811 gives 9.96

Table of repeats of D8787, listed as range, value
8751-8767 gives 9.45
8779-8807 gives 8.67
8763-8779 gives 9.59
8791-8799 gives 9.61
